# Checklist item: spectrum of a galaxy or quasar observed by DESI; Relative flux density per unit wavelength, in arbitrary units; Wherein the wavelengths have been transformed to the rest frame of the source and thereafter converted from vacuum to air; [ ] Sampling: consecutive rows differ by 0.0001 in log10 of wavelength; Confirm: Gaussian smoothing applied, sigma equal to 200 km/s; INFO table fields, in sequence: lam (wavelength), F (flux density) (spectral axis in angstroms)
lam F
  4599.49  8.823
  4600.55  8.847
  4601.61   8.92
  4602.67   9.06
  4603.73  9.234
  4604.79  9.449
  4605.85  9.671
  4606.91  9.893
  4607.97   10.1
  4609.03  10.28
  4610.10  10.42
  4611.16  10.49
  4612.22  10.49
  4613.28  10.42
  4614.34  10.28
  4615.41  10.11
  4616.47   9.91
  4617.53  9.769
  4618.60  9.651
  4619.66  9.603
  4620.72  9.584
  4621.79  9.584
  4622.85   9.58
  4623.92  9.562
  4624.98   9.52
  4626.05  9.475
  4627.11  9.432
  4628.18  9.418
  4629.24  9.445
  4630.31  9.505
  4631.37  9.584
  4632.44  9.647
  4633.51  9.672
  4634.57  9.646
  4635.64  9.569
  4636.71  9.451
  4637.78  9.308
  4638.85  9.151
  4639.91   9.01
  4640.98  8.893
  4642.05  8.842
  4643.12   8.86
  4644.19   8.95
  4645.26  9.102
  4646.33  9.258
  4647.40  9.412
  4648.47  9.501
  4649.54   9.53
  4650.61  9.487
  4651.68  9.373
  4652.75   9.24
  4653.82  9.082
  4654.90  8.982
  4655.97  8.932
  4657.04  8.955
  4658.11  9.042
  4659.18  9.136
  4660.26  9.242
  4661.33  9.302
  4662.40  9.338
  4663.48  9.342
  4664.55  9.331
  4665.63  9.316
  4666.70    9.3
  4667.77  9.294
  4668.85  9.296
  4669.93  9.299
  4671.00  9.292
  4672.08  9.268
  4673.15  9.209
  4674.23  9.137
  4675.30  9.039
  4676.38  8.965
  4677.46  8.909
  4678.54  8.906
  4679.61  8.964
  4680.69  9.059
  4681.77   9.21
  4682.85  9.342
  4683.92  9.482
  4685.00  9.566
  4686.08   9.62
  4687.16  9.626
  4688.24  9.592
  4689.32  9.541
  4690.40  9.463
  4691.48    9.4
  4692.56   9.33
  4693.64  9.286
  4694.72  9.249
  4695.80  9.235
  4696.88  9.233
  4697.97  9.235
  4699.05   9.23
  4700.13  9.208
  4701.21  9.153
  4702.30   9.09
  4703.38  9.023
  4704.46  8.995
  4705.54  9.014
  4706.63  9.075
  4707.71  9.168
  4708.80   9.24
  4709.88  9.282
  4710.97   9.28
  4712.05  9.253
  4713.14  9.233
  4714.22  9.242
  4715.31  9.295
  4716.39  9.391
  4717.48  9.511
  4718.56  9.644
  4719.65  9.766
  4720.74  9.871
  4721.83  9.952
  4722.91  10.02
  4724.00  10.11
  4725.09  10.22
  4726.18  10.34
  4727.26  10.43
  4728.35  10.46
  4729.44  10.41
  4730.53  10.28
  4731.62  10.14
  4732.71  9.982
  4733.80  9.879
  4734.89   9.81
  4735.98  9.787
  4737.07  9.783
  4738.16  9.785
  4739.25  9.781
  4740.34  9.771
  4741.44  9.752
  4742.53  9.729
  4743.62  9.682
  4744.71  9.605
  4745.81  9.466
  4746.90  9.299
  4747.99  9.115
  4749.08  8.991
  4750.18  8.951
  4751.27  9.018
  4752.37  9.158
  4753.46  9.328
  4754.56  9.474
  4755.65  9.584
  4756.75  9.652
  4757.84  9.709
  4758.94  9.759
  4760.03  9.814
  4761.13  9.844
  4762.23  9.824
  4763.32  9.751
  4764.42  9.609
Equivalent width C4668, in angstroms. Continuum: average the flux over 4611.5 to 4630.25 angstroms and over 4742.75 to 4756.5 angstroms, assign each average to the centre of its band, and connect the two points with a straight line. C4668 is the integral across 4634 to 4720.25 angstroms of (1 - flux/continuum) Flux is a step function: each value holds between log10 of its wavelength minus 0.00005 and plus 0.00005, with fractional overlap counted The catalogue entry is 2.8 angstroms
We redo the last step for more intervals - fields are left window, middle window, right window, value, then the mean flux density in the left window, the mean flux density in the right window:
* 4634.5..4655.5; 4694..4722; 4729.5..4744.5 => 1.1 angstroms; 9.22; 9.87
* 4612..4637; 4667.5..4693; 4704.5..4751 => 1.0 angstroms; 9.7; 9.65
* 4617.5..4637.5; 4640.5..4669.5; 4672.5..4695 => 0.7 angstroms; 9.55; 9.28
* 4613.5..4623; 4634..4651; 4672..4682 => 0.5 angstroms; 9.81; 9.05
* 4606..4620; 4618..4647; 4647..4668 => 1.0 angstroms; 10.1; 9.26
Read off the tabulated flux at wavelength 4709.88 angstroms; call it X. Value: 9.282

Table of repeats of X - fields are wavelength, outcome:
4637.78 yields 9.308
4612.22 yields 10.49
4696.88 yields 9.233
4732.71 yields 9.982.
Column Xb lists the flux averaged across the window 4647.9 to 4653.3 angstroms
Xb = 9.43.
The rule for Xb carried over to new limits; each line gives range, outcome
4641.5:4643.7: 8.84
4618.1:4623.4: 9.6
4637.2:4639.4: 9.25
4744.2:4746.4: 9.51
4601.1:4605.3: 9.17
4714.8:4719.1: 9.48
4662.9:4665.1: 9.3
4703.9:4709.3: 9.09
